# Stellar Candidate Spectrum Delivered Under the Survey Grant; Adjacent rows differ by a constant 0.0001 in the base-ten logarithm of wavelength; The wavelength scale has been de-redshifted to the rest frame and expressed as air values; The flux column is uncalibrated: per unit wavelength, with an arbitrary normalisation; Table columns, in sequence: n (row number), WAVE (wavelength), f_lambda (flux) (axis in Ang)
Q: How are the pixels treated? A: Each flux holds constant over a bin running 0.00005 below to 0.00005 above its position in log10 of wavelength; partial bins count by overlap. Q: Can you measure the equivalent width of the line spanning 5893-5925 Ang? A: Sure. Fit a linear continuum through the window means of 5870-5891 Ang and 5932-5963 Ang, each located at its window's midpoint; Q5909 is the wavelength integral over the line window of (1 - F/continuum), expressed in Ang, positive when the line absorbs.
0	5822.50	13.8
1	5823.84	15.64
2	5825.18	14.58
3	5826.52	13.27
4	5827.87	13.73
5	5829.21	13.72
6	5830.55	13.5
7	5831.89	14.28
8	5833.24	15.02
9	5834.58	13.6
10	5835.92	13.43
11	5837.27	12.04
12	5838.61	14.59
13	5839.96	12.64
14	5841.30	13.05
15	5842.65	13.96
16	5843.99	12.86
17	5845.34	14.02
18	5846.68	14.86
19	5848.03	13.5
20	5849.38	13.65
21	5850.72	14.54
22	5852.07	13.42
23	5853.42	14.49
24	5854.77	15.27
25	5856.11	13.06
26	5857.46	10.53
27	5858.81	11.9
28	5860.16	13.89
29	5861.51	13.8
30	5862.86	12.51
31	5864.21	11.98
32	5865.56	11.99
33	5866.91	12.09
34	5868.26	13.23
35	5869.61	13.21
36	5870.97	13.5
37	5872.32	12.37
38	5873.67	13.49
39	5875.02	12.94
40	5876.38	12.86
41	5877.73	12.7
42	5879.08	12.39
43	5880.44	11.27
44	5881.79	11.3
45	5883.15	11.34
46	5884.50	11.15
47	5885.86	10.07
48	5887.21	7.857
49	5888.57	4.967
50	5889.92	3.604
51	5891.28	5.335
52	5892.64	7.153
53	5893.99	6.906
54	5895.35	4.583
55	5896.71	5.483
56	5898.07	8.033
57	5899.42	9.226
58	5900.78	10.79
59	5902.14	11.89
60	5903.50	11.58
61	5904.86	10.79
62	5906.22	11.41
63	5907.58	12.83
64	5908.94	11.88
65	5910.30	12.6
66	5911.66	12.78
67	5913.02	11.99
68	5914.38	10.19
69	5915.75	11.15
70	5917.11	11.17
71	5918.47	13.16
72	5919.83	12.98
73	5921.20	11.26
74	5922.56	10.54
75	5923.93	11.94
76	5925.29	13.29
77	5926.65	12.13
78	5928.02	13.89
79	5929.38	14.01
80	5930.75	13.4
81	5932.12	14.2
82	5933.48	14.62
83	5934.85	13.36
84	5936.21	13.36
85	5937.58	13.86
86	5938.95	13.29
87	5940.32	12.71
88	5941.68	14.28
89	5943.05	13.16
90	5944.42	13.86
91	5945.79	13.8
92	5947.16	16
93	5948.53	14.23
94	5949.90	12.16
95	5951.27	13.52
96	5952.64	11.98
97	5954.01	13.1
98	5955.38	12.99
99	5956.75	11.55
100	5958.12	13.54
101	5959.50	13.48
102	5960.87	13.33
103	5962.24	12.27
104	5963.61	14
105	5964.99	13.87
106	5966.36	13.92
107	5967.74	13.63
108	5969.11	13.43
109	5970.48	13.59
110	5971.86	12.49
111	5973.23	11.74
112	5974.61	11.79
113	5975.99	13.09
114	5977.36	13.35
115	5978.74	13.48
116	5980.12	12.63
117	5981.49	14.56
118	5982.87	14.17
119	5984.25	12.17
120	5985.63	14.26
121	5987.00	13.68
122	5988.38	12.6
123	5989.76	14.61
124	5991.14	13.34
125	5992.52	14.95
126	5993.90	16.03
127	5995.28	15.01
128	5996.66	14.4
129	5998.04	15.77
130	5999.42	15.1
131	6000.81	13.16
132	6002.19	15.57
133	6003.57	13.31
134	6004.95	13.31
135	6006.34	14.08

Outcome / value 3.3 Ang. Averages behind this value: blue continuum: 10.7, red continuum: 13.4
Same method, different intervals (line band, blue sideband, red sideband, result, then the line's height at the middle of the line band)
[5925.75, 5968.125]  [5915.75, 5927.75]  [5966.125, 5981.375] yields -3.1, 12.5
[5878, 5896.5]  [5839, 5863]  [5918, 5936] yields 6.9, 13.2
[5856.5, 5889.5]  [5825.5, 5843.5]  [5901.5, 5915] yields 2.4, 12.7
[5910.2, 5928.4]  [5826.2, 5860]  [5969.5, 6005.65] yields 2.2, 13.7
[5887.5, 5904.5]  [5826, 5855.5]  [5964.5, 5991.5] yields 7.6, 13.6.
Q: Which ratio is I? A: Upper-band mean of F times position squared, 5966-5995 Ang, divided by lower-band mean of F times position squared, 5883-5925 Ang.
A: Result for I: 1.40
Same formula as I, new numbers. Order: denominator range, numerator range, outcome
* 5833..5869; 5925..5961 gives 1.04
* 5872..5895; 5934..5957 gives 1.41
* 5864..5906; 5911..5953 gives 1.30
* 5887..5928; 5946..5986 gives 1.34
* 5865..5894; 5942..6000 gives 1.32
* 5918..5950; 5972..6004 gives 1.06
